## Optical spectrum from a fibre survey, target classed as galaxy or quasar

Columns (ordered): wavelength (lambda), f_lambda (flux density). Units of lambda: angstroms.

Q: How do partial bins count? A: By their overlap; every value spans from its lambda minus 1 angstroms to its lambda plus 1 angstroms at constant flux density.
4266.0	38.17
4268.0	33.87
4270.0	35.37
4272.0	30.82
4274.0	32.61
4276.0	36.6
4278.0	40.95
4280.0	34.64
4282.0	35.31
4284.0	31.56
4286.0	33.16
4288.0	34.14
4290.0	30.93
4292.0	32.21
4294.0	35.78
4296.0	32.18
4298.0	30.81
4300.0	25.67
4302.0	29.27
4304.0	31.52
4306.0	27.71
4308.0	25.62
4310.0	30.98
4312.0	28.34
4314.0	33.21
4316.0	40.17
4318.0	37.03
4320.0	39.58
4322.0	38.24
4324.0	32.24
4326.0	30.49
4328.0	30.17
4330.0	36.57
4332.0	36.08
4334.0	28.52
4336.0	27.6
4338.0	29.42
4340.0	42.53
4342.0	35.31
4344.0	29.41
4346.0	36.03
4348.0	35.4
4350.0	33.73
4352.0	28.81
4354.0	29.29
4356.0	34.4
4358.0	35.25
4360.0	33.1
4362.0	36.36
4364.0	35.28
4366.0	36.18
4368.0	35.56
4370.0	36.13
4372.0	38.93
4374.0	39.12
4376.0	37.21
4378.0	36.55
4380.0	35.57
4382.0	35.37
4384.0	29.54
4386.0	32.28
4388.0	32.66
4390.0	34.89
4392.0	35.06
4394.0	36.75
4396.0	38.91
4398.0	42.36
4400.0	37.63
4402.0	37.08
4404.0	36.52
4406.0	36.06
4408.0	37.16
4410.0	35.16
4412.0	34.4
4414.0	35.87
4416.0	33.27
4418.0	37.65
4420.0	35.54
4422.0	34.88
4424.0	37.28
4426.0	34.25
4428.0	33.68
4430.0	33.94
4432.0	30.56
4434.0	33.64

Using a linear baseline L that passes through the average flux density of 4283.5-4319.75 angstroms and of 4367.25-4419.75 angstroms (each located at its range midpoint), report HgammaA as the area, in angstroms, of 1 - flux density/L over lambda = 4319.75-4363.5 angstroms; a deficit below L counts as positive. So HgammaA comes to 0.2 angstroms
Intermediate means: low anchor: 31.8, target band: 33.5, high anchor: 36.1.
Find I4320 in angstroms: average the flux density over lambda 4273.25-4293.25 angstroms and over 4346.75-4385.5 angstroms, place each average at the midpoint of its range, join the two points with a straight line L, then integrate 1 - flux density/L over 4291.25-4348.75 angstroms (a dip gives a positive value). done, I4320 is 3.03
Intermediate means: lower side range 34.3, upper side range 34.8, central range 32.7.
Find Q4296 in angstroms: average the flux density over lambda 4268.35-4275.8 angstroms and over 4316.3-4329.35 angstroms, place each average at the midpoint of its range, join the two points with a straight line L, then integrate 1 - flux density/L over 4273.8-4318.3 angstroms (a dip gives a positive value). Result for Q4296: 2.0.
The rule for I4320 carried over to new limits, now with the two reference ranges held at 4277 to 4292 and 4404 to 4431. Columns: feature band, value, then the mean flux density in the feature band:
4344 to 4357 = 0.8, 32.7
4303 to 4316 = 1.5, 30.4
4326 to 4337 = 0.9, 31.7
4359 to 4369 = -0.1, 35.3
